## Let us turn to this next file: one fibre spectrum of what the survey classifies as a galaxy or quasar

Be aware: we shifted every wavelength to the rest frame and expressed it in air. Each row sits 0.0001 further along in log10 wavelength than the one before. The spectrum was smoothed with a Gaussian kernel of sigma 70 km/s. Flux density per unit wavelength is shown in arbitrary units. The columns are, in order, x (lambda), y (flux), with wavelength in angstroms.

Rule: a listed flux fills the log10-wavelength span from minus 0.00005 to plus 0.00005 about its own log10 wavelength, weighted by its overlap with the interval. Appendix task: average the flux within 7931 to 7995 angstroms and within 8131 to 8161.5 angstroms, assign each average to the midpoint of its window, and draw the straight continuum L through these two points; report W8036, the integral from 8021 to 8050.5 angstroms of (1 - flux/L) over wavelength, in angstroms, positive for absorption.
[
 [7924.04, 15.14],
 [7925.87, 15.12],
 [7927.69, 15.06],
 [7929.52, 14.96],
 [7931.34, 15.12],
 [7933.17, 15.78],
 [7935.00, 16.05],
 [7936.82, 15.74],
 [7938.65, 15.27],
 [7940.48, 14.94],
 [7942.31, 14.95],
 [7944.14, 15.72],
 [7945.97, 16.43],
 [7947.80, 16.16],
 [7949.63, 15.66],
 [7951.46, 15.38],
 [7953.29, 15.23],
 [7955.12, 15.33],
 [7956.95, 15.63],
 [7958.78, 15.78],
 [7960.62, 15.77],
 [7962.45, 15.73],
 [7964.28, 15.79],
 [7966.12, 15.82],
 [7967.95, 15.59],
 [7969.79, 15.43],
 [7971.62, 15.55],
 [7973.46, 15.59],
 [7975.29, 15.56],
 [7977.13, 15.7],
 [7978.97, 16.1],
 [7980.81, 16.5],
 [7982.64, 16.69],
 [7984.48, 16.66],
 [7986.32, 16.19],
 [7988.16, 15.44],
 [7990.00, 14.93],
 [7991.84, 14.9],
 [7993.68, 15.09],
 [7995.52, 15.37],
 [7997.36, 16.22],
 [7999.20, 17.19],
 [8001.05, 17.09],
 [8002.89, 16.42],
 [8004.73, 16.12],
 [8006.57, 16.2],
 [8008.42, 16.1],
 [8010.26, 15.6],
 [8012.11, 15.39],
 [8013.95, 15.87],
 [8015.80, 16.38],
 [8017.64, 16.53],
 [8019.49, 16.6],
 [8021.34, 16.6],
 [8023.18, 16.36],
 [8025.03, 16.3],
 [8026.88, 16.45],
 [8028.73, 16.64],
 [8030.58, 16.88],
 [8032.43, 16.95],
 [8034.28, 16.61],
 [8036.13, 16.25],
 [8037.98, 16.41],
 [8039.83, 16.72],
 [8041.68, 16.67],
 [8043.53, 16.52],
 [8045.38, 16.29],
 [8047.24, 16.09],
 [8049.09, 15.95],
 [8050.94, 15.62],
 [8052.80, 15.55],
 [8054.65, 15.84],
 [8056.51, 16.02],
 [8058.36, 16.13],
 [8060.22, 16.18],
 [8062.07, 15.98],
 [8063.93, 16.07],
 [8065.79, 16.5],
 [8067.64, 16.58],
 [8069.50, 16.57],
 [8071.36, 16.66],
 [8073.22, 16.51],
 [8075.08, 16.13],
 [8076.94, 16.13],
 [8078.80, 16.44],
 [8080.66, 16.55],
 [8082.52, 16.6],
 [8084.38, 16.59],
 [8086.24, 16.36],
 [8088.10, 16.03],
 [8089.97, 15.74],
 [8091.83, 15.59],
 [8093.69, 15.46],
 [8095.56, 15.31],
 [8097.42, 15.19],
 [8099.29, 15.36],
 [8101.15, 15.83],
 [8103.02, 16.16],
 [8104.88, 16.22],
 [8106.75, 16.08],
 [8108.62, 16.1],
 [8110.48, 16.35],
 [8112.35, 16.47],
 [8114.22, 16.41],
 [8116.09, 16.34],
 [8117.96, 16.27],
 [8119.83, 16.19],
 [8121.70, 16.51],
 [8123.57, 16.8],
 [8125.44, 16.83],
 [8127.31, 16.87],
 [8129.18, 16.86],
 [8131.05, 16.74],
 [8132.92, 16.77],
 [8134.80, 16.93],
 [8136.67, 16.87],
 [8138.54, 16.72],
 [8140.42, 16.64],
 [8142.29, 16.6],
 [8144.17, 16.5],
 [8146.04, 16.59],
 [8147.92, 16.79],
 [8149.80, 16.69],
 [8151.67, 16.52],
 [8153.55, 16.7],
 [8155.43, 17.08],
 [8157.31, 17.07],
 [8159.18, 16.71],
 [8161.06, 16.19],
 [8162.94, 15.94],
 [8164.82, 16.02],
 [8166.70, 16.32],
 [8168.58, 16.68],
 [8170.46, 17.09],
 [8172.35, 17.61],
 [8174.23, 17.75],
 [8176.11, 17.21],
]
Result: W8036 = -0.70 angstroms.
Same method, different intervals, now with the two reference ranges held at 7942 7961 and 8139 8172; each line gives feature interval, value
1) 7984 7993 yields 0.15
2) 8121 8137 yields -0.30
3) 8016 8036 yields -0.71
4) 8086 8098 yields 0.49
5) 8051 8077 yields 0.00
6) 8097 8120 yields 0.42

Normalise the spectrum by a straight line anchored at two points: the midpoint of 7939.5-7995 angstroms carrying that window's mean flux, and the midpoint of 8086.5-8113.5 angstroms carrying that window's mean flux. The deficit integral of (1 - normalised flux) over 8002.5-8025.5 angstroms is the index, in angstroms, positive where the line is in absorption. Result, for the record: -0.6 angstroms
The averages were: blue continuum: 15.7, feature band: 16.2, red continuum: 15.9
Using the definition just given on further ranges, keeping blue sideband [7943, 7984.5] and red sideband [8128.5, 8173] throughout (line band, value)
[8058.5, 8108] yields 0.8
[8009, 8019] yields 0.0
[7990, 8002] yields 0.0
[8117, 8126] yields 0.0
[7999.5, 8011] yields -0.2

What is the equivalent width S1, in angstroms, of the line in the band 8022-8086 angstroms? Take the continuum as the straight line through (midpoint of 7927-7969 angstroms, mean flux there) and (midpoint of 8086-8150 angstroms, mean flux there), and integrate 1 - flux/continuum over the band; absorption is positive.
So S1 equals -1.26 angstroms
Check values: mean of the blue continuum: 15.6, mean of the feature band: 16.3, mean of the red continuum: 16.3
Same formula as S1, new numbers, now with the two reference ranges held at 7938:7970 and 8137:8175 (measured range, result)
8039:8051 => -0.2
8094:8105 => 0.5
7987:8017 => -0.1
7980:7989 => -0.3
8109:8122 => 0.1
